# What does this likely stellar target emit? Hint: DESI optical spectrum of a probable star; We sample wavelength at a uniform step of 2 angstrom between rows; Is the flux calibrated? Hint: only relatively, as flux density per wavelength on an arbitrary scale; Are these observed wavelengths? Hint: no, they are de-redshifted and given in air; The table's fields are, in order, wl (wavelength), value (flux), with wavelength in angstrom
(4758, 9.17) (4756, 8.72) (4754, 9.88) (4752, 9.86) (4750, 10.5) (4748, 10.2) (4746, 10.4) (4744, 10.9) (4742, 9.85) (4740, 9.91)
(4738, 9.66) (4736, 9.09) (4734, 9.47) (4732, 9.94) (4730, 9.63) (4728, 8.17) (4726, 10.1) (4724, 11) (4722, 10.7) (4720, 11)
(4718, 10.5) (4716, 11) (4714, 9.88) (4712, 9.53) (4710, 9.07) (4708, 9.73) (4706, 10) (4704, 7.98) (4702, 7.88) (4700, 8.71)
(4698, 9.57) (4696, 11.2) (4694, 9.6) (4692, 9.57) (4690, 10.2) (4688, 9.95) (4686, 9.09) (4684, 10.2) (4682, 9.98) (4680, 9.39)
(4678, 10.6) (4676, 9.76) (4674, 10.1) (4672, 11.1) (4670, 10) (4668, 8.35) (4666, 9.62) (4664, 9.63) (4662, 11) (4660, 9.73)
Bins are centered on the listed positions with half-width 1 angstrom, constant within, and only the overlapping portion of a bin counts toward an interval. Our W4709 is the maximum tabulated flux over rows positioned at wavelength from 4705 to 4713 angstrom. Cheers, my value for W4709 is 10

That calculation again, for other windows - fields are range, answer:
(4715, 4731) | 11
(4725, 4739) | 10.1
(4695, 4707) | 11.2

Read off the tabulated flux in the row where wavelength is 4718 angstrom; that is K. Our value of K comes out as 10.5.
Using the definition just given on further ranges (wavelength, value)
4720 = 11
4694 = 9.6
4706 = 10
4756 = 8.72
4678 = 10.6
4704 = 7.98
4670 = 10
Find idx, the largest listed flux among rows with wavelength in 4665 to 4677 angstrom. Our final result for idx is 11.1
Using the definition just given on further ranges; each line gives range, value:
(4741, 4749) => 10.9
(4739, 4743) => 9.91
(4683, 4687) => 10.2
